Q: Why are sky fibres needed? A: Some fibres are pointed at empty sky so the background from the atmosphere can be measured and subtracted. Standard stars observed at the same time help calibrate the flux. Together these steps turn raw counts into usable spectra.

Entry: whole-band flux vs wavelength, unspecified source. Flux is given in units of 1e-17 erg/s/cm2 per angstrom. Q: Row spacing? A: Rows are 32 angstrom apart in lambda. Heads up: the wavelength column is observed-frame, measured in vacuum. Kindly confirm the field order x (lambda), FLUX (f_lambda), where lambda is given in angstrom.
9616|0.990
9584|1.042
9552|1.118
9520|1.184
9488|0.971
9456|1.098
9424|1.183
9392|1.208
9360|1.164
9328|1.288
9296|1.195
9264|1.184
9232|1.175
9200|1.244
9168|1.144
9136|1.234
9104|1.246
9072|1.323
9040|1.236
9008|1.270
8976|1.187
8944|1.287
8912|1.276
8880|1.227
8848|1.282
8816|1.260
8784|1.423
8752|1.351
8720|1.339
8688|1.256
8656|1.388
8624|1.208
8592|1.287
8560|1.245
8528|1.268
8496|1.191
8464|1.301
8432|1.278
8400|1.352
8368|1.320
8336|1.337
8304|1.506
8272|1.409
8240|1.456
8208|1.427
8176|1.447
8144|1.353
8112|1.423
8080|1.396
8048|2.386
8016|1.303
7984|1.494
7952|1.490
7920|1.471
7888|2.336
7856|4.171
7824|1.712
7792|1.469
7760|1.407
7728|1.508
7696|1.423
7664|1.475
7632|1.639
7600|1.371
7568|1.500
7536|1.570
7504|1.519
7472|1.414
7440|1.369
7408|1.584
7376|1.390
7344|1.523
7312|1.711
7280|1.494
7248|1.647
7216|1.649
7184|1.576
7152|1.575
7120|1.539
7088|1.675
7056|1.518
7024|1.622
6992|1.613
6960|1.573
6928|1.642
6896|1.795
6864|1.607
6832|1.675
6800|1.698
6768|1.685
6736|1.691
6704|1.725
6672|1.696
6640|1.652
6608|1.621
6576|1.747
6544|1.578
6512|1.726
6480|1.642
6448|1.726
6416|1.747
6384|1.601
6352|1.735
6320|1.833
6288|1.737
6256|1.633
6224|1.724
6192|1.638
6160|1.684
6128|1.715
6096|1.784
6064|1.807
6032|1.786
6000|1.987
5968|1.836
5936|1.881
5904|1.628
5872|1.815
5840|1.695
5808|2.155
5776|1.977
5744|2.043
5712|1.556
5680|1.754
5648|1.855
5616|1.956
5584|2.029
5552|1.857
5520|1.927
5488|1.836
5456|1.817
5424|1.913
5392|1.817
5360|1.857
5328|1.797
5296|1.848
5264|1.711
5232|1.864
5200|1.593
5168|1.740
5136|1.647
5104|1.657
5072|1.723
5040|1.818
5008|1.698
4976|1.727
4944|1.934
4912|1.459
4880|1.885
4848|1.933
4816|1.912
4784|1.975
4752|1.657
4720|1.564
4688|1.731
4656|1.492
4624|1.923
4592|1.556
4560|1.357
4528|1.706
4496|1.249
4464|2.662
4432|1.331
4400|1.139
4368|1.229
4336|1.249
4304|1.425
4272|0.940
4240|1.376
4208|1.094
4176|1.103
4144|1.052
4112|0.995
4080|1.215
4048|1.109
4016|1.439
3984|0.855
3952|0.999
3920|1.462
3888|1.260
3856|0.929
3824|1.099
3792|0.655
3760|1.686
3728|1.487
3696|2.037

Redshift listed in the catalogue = 0.20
